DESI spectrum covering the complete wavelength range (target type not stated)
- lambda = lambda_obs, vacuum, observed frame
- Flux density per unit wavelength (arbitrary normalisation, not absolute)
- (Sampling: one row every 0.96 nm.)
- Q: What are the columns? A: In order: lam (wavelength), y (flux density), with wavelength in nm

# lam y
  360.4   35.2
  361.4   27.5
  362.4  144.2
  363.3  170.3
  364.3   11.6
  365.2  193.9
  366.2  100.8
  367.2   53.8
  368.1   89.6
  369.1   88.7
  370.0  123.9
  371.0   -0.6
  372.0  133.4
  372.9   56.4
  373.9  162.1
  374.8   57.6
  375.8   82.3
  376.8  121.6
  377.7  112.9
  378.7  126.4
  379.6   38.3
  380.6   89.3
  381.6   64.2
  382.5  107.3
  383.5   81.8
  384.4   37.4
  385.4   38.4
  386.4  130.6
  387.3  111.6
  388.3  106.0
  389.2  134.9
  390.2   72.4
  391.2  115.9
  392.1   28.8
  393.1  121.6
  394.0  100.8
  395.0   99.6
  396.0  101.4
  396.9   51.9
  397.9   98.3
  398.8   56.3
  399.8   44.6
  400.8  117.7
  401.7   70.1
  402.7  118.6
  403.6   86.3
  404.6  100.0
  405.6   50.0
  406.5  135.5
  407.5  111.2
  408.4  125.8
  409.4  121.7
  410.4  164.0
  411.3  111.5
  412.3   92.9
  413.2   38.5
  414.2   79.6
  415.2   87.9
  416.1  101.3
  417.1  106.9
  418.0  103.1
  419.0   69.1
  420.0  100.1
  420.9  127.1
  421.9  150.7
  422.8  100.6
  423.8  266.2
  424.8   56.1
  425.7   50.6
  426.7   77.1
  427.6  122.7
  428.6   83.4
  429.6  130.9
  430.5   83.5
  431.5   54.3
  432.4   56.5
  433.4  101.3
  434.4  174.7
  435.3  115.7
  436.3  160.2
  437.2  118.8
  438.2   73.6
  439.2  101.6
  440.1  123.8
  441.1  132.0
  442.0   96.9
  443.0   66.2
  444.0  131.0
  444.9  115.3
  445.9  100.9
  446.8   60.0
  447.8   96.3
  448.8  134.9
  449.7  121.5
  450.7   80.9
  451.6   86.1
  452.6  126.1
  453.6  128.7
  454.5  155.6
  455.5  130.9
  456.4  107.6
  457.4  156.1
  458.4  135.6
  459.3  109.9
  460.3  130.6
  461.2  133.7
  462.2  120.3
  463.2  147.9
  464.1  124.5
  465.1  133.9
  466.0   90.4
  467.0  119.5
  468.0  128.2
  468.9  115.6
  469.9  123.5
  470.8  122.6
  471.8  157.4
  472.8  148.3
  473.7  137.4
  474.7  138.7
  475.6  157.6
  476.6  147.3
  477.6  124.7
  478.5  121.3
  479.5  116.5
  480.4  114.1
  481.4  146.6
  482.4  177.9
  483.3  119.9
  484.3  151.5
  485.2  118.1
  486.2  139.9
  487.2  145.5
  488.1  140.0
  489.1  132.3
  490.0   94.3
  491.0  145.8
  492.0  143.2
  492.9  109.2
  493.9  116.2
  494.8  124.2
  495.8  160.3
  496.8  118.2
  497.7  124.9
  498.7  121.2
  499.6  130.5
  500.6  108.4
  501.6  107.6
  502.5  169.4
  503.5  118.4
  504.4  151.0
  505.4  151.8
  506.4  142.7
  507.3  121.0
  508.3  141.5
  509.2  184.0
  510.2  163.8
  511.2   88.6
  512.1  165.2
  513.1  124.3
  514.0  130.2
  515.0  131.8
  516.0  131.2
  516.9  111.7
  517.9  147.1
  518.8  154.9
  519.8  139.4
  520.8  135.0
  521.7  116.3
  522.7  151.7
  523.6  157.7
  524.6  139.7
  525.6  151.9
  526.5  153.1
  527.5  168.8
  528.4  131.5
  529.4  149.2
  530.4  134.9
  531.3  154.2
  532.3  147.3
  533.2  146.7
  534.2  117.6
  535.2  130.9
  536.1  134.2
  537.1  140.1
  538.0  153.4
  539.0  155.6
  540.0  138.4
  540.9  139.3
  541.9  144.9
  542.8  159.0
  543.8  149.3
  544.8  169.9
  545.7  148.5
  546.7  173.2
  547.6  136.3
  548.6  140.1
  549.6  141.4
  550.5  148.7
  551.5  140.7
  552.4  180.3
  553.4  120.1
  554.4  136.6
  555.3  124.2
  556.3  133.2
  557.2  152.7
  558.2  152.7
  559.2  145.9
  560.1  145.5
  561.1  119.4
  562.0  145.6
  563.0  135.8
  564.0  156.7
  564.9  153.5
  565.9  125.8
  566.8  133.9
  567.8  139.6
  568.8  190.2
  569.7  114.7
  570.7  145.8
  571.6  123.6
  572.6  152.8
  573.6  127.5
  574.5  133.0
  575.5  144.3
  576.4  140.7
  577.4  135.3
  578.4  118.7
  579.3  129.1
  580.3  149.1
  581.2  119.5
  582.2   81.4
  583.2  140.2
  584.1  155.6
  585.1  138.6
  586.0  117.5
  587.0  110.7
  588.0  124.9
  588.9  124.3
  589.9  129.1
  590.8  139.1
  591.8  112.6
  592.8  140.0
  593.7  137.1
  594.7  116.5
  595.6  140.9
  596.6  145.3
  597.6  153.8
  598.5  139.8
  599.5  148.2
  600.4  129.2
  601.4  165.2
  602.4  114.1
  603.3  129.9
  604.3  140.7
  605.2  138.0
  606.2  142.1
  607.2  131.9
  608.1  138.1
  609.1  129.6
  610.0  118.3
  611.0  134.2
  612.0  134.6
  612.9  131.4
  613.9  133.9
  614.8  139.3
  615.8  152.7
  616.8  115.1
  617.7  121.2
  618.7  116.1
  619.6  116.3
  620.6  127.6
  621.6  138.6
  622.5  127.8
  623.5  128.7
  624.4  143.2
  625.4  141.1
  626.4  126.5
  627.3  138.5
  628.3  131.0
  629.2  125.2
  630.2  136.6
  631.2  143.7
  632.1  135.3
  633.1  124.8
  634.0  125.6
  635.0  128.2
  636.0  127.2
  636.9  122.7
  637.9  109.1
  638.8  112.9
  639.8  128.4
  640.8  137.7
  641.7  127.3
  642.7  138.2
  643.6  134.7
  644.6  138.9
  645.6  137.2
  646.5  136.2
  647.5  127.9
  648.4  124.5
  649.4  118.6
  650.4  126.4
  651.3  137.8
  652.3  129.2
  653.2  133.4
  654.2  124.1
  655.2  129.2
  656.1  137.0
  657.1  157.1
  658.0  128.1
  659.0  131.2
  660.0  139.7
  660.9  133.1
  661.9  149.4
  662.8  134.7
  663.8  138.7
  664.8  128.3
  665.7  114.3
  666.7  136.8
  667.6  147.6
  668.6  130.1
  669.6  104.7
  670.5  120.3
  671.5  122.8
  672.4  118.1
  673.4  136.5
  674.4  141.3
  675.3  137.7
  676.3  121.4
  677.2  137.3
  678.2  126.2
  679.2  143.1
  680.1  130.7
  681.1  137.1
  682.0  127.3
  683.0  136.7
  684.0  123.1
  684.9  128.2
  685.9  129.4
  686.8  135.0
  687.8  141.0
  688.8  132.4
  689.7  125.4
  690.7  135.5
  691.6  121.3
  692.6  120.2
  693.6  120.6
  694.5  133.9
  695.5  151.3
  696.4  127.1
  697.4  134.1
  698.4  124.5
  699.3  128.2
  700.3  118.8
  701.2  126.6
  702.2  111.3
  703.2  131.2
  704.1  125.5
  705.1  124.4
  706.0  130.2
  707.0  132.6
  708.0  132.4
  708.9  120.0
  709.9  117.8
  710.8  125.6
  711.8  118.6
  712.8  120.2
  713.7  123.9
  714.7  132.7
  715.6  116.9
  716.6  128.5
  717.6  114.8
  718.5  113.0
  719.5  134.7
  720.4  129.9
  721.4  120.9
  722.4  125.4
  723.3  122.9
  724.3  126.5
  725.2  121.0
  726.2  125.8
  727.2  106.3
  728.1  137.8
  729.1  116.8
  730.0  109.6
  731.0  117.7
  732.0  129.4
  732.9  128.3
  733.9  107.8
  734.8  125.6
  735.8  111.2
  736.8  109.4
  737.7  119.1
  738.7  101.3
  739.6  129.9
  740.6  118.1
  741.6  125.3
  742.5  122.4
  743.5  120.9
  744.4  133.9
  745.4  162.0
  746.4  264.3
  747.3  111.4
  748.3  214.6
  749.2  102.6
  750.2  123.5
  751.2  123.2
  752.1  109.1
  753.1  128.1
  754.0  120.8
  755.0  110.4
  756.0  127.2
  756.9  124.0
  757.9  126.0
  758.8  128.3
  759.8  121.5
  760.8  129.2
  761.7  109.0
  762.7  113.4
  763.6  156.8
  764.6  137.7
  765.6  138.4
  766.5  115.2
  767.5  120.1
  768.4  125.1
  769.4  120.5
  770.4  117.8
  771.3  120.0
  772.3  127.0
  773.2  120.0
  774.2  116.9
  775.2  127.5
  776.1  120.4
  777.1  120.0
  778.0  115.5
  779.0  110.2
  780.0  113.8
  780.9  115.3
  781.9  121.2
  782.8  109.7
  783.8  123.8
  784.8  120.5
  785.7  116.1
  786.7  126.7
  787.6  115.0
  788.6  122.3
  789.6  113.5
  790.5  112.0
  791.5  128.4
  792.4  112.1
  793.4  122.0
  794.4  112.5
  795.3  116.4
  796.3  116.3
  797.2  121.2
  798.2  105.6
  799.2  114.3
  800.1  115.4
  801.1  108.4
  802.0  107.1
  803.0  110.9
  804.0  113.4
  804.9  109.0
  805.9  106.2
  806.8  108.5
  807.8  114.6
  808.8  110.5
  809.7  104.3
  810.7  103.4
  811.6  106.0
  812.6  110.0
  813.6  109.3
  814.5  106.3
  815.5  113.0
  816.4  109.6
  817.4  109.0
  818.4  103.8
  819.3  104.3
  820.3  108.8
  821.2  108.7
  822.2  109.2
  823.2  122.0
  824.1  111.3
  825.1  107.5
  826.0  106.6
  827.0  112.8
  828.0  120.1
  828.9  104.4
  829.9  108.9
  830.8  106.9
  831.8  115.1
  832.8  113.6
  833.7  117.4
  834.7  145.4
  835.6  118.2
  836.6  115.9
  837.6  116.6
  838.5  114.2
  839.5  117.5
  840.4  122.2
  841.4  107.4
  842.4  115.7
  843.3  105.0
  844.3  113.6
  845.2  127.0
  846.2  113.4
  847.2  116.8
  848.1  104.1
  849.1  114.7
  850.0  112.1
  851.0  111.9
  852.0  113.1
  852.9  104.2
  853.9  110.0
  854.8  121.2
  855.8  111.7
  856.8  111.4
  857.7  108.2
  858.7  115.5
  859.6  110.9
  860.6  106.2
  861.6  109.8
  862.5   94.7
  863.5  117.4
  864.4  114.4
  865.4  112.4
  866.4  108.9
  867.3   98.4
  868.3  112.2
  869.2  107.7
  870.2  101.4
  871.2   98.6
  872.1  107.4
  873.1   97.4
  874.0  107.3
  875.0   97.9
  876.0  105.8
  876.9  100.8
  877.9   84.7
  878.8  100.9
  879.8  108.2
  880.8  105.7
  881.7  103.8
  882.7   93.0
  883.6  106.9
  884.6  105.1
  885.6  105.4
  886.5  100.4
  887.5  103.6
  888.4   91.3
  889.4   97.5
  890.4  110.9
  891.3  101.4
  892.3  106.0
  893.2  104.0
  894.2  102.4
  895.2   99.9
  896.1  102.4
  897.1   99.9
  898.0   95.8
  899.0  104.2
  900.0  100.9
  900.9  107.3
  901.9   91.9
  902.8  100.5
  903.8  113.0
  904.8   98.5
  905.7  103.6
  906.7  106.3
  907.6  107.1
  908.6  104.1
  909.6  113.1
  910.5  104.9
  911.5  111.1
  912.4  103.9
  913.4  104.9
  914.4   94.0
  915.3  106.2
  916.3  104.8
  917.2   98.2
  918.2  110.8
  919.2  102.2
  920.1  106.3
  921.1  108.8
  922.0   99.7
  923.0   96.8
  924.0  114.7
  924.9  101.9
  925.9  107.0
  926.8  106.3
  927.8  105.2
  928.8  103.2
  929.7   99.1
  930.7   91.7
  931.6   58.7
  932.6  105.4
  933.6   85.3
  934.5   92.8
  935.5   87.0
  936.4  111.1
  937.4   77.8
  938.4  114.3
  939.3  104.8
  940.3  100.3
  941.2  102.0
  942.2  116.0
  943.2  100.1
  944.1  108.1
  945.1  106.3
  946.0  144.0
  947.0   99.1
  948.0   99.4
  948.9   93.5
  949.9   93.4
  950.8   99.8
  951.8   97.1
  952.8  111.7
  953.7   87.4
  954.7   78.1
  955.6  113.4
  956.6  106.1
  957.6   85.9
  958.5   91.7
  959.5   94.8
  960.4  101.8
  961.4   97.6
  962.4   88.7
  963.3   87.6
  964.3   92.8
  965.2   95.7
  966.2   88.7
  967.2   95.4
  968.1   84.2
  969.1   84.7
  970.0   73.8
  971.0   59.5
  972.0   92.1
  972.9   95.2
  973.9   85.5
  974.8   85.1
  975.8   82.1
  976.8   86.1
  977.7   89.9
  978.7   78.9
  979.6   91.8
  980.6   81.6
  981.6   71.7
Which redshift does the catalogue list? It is 0.14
